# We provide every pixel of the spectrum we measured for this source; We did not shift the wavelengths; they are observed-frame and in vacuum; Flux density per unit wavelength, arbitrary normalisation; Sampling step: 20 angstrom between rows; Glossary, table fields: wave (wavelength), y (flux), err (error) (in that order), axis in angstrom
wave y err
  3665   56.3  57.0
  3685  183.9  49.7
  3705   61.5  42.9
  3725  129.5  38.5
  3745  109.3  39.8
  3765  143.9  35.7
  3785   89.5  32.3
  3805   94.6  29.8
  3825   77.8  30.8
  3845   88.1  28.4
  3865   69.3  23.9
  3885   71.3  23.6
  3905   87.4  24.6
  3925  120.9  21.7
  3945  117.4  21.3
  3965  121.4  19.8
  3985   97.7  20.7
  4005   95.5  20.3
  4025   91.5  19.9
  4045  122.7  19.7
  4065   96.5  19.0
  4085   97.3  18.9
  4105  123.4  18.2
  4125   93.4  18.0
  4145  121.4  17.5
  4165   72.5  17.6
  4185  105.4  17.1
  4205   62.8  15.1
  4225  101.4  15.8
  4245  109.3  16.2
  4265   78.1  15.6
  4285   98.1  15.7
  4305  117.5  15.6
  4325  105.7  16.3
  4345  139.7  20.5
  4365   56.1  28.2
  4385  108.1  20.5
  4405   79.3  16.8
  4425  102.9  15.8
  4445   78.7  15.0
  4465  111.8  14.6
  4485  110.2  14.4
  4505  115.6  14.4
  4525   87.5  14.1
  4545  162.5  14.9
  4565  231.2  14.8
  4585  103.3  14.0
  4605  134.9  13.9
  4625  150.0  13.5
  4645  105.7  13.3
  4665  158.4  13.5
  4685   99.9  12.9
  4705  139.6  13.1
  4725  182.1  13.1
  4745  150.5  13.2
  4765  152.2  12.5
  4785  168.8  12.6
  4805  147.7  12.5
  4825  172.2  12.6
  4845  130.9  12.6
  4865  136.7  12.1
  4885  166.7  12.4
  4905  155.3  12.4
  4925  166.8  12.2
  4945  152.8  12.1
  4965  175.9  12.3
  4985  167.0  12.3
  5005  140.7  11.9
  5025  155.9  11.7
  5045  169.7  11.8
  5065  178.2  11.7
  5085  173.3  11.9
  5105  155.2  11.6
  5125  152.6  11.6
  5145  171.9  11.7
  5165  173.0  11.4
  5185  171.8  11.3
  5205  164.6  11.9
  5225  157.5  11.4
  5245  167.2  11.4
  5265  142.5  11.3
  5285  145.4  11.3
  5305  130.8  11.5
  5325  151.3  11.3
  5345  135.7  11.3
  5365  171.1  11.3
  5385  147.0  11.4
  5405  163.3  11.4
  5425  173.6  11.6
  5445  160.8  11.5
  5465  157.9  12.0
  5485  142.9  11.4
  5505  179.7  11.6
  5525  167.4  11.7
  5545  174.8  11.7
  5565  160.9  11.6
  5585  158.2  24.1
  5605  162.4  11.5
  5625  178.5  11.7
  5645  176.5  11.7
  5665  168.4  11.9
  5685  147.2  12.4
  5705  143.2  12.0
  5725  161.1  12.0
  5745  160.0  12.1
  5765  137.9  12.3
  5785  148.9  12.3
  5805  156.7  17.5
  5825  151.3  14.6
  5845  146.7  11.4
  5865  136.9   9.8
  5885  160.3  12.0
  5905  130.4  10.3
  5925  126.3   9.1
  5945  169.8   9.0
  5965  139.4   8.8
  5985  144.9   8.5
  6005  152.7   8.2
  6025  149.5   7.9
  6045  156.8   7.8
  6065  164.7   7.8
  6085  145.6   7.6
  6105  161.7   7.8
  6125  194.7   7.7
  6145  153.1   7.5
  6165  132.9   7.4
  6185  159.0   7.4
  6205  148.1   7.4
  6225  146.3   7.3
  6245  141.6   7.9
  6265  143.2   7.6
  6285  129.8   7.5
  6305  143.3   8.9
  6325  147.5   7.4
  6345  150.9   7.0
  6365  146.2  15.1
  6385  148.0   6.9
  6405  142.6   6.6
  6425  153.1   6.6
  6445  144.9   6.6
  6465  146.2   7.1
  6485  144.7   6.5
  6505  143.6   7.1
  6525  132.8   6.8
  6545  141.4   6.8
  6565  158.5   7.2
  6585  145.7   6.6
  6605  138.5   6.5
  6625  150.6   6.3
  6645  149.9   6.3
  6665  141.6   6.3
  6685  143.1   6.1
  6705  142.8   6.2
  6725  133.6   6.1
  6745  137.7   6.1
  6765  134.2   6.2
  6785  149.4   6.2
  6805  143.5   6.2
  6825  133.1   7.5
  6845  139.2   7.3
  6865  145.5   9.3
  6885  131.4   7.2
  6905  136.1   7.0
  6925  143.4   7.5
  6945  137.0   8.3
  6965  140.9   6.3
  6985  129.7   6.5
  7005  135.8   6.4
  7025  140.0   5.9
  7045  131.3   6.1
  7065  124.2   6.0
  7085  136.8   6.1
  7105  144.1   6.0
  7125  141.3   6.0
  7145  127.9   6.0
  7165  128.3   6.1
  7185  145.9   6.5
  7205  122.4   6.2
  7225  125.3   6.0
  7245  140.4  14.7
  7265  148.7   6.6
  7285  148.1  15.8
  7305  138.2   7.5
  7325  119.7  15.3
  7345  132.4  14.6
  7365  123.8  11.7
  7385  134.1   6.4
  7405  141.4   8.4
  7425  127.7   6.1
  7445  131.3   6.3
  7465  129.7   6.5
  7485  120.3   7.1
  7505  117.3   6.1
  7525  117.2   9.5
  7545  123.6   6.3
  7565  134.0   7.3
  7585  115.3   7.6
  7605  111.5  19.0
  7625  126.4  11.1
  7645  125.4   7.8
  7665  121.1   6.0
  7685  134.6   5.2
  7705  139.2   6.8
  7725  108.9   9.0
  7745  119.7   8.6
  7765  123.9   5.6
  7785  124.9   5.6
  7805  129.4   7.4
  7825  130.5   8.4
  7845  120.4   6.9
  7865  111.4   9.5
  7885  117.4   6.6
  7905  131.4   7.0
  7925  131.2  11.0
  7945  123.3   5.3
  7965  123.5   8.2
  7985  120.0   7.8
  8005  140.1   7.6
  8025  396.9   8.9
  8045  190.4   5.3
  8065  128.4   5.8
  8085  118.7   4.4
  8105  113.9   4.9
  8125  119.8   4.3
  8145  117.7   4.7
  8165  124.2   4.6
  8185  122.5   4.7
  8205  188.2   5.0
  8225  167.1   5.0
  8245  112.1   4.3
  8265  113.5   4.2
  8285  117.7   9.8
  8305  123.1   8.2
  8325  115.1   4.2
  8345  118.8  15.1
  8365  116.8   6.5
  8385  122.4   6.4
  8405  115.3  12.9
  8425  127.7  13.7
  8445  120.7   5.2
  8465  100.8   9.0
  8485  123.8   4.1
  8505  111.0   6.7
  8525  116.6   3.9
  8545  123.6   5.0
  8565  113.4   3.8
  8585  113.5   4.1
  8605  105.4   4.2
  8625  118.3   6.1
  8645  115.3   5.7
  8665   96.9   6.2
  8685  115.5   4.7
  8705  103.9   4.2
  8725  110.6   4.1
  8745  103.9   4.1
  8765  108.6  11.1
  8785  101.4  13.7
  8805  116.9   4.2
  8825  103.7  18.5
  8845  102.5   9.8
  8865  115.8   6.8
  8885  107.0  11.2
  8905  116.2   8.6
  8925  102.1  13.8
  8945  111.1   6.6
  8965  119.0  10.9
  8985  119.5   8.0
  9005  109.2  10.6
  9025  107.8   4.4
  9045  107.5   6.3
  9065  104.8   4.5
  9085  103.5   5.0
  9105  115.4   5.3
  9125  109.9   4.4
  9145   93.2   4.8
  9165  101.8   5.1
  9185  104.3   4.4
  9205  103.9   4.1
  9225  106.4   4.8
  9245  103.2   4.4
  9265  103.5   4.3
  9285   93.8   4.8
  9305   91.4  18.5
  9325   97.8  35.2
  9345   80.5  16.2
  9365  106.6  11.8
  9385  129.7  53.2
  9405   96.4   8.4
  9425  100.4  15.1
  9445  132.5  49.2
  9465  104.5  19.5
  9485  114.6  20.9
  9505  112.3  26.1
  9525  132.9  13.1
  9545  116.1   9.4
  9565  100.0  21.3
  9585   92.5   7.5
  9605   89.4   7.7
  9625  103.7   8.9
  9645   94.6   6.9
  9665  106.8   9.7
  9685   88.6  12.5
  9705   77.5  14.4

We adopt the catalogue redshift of 0.22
